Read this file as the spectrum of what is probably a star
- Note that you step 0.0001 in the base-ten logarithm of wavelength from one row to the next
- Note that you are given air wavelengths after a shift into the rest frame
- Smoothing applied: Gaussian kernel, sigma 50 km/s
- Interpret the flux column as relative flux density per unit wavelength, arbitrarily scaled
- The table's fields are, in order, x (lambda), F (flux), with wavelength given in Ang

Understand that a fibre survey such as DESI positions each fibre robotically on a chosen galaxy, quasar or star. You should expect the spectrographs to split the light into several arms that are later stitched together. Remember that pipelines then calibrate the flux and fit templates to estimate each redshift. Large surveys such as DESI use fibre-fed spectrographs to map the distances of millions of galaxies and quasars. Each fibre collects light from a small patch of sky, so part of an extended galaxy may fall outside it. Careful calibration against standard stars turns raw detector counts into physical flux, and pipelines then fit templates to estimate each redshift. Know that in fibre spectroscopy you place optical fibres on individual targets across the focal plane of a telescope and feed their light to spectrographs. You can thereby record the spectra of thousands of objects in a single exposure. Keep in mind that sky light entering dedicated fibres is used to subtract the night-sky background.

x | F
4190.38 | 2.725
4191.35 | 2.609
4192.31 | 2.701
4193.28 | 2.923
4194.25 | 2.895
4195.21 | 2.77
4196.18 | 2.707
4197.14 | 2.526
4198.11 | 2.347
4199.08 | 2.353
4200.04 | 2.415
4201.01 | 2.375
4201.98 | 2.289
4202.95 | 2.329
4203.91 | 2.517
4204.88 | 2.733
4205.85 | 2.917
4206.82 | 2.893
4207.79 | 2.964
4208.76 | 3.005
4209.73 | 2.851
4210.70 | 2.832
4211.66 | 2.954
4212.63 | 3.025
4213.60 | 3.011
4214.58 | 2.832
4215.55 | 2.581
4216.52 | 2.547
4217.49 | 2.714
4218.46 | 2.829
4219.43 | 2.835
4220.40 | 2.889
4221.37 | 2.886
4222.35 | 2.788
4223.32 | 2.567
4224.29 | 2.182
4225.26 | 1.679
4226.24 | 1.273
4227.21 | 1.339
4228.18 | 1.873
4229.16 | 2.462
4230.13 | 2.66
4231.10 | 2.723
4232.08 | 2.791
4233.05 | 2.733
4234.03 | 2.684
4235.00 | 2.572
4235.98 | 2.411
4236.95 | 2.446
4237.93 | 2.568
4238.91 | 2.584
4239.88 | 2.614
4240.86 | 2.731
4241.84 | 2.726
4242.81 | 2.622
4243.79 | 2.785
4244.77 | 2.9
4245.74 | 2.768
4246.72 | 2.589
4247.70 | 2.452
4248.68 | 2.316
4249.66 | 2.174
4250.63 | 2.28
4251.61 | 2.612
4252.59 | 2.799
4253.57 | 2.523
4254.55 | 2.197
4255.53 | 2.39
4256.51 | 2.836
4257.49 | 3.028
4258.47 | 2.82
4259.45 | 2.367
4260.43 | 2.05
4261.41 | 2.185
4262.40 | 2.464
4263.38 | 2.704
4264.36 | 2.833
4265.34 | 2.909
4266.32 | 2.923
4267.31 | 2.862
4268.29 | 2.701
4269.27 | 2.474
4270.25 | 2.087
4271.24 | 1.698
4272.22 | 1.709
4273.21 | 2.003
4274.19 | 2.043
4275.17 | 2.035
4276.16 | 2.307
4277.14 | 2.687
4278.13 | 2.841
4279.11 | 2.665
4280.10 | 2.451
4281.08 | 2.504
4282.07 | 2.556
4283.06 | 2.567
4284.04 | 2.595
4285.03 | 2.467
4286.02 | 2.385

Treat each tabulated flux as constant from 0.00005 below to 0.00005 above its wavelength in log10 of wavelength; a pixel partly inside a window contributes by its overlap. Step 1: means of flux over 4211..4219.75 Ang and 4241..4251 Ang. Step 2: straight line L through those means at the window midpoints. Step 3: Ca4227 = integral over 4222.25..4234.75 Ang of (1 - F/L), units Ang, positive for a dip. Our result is 2.0 Ang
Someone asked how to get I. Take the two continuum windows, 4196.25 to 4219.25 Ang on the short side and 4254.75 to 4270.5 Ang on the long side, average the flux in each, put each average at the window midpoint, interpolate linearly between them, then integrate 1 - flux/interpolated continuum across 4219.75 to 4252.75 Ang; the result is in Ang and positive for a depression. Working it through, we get 2.0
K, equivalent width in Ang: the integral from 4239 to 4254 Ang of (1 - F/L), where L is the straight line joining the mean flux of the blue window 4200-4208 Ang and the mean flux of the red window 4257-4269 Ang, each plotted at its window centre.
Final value 0.25 Ang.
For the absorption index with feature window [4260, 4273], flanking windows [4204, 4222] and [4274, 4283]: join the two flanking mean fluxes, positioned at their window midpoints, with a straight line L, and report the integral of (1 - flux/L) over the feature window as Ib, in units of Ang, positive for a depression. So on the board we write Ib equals 0.60 Ang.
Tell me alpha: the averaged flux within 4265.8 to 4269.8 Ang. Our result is 2.74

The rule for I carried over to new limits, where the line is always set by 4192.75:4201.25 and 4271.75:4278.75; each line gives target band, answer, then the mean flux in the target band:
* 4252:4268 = -2.14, 2.62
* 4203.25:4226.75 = -1.47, 2.68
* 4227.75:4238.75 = -0.50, 2.54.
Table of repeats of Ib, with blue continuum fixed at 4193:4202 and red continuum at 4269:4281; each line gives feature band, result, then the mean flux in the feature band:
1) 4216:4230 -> 0.6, 2.36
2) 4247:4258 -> -0.8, 2.51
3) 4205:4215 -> -1.6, 2.92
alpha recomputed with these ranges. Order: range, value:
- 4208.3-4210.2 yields 2.93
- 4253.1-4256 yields 2.37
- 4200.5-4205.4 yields 2.45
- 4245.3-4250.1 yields 2.46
